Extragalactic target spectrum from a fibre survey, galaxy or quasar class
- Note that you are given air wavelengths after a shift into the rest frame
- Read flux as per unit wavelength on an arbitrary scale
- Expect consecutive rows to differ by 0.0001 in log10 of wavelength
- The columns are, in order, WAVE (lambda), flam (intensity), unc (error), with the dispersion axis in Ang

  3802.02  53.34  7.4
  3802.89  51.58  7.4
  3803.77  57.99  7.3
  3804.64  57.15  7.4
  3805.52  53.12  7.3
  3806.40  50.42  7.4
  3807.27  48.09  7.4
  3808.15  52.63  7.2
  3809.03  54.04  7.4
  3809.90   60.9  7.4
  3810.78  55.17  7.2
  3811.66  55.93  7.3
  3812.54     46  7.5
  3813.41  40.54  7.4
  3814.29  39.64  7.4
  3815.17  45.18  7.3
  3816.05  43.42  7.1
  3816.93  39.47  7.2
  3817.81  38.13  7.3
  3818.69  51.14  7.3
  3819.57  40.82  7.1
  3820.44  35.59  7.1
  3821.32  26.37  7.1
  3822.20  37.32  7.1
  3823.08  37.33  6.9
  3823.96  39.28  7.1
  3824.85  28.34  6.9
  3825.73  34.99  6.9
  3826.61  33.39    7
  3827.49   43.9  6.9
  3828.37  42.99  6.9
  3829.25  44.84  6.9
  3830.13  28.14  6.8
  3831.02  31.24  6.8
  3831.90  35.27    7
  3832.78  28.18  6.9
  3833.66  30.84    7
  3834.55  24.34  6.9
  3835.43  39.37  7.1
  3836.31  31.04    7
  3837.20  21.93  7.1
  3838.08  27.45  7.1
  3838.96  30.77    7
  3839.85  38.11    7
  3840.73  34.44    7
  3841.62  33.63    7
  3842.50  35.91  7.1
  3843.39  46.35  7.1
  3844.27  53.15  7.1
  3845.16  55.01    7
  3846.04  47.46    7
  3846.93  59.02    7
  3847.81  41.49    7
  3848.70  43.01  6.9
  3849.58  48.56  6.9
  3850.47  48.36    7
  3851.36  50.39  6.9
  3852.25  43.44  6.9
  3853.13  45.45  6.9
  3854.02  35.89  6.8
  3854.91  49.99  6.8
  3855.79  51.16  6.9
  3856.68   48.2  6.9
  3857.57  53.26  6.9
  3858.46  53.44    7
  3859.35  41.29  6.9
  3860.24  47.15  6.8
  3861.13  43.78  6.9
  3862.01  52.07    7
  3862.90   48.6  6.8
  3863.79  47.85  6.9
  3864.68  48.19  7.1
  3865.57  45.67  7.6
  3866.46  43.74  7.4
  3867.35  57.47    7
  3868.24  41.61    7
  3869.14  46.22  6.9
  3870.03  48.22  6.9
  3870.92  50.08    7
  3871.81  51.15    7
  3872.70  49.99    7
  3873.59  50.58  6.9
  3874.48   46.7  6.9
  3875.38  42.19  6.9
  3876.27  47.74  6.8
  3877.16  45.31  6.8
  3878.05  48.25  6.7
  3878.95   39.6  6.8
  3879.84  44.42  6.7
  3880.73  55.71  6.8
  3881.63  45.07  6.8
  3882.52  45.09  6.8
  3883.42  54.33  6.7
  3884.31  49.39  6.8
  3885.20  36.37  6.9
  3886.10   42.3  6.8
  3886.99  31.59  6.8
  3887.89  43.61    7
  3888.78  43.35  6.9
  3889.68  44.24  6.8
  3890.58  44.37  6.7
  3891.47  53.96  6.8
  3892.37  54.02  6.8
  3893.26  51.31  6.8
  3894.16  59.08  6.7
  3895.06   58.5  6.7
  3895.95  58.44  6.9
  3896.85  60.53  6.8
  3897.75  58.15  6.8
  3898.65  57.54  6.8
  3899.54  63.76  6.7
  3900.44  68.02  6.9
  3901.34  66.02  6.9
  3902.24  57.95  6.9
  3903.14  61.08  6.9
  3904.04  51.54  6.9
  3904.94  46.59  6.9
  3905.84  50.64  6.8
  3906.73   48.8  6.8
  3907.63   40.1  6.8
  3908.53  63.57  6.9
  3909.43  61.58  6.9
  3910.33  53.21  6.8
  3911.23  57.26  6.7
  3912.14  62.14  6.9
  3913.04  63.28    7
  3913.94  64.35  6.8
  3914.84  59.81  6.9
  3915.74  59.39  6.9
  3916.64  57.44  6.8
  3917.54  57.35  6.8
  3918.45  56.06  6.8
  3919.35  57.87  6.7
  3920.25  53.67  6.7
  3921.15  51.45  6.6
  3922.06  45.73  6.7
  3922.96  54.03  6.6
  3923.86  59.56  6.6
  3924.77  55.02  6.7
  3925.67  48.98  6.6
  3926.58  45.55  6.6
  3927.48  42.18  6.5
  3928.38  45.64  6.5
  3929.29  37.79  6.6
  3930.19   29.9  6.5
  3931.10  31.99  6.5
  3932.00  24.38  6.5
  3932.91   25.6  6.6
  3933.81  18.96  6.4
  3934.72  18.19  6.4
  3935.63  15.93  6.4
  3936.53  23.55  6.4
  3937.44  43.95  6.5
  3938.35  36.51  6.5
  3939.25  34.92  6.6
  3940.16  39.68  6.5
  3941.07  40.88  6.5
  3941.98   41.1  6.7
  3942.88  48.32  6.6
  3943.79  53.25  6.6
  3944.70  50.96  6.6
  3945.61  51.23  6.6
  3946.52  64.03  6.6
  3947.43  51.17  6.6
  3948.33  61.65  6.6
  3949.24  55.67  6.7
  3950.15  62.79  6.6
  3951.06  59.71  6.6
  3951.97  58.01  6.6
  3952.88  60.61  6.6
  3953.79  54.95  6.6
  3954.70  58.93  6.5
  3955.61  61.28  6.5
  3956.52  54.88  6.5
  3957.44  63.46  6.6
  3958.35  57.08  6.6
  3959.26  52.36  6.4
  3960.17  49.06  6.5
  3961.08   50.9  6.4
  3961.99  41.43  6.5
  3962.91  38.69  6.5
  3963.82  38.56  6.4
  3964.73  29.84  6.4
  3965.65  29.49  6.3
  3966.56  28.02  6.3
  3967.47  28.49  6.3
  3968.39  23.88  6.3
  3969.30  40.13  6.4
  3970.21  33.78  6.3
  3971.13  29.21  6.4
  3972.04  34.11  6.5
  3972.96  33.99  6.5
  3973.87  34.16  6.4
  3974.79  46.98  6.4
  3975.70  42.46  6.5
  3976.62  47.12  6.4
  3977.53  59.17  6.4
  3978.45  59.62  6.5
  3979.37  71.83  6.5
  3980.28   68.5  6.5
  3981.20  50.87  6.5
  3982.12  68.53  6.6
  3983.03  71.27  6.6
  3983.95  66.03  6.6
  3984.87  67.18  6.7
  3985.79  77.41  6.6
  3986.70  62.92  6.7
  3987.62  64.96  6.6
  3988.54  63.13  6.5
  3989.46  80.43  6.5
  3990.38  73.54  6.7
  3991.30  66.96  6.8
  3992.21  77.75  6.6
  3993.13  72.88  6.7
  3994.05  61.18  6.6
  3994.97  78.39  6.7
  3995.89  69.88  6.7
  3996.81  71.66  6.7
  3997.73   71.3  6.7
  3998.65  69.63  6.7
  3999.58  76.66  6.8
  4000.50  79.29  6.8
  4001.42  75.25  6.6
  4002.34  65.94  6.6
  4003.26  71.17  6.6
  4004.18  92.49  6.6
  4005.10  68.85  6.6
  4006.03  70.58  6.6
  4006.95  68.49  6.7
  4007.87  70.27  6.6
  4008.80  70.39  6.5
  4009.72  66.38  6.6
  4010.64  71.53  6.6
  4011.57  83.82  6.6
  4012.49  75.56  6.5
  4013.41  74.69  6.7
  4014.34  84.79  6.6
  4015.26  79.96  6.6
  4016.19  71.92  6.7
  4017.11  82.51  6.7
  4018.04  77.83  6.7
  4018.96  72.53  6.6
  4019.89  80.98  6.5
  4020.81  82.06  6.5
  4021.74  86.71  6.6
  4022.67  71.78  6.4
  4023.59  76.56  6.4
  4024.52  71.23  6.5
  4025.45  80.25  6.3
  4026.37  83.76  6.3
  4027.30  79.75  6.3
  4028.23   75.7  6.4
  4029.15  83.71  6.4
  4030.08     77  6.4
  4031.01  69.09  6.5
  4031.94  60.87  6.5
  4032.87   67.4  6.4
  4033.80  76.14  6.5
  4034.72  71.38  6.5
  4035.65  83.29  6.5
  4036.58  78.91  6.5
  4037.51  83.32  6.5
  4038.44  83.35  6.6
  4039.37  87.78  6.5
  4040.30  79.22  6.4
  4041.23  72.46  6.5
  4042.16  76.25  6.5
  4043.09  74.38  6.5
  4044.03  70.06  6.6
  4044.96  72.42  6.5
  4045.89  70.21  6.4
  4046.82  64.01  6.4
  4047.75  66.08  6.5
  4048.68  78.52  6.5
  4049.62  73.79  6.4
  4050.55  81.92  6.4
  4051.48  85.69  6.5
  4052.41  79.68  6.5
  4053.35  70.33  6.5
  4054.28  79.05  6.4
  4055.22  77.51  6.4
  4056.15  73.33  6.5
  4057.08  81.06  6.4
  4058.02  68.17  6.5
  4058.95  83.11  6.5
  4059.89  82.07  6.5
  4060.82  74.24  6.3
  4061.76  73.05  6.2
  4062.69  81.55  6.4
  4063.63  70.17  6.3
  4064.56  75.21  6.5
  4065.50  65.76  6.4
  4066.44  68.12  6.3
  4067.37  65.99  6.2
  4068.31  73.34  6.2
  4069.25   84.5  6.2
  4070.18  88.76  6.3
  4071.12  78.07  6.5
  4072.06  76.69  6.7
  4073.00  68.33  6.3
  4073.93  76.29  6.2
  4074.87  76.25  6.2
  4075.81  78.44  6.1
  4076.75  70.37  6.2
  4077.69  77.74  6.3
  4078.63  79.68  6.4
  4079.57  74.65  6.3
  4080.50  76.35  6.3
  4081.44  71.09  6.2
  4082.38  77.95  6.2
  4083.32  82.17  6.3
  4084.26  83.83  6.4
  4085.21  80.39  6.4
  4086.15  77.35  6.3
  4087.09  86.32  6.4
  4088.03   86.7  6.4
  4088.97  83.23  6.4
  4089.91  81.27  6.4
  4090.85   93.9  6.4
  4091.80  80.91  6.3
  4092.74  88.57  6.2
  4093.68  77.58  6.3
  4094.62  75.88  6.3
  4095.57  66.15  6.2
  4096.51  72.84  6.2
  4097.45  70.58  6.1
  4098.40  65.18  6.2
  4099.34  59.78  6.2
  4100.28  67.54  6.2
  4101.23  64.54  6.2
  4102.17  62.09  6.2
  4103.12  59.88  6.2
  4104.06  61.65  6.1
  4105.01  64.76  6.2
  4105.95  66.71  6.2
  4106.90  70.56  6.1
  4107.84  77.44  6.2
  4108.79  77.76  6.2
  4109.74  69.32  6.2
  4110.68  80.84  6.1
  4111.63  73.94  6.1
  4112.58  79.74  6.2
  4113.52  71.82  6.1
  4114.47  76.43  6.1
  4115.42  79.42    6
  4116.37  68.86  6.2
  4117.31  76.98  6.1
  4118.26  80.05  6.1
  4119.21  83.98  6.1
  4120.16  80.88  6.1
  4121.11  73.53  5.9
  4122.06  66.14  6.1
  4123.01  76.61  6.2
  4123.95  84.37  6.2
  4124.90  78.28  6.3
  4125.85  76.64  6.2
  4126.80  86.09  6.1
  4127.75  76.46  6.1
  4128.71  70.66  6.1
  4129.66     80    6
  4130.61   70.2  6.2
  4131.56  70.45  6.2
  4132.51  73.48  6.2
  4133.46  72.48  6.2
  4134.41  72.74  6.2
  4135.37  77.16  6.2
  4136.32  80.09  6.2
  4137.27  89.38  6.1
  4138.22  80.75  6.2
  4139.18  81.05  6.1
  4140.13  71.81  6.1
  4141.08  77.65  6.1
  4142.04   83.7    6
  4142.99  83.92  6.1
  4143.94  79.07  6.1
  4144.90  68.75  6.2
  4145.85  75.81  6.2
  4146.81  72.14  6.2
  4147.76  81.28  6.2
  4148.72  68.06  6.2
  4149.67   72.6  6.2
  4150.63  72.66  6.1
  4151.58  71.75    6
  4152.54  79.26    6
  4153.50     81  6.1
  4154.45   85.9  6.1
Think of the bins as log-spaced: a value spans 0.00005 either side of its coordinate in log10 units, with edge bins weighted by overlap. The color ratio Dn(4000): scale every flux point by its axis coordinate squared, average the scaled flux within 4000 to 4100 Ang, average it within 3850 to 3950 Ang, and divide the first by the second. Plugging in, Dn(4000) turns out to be 1.7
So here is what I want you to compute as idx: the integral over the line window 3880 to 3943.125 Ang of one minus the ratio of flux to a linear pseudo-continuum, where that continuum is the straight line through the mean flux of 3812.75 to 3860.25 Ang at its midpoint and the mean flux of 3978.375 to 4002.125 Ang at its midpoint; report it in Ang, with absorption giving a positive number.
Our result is 6.82 Ang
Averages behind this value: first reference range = 40.3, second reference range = 70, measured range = 48.4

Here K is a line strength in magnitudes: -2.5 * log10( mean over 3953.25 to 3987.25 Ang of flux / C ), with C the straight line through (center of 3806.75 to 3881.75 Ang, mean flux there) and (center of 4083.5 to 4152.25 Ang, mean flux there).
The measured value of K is 0.18 mag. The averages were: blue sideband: 43.4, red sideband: 75.6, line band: 49.4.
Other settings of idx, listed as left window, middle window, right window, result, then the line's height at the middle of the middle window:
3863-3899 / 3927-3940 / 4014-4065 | 6.0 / 57.8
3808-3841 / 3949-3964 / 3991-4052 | 2.1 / 63.2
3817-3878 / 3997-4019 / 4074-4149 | -4.2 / 62.7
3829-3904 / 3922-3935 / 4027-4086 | 3.9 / 56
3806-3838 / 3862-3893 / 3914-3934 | -2.2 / 43.7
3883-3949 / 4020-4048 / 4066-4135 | -4.3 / 65.8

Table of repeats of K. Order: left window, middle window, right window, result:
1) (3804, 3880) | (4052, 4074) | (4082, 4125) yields -0.08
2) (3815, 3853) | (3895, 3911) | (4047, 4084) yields -0.14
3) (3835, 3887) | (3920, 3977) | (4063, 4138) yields 0.27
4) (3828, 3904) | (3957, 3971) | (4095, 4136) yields 0.38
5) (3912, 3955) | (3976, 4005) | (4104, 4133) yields -0.23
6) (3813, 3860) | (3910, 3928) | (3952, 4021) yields -0.07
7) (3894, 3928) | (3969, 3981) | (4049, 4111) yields 0.34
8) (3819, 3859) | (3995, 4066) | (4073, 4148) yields -0.16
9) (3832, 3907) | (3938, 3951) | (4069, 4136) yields 0.13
